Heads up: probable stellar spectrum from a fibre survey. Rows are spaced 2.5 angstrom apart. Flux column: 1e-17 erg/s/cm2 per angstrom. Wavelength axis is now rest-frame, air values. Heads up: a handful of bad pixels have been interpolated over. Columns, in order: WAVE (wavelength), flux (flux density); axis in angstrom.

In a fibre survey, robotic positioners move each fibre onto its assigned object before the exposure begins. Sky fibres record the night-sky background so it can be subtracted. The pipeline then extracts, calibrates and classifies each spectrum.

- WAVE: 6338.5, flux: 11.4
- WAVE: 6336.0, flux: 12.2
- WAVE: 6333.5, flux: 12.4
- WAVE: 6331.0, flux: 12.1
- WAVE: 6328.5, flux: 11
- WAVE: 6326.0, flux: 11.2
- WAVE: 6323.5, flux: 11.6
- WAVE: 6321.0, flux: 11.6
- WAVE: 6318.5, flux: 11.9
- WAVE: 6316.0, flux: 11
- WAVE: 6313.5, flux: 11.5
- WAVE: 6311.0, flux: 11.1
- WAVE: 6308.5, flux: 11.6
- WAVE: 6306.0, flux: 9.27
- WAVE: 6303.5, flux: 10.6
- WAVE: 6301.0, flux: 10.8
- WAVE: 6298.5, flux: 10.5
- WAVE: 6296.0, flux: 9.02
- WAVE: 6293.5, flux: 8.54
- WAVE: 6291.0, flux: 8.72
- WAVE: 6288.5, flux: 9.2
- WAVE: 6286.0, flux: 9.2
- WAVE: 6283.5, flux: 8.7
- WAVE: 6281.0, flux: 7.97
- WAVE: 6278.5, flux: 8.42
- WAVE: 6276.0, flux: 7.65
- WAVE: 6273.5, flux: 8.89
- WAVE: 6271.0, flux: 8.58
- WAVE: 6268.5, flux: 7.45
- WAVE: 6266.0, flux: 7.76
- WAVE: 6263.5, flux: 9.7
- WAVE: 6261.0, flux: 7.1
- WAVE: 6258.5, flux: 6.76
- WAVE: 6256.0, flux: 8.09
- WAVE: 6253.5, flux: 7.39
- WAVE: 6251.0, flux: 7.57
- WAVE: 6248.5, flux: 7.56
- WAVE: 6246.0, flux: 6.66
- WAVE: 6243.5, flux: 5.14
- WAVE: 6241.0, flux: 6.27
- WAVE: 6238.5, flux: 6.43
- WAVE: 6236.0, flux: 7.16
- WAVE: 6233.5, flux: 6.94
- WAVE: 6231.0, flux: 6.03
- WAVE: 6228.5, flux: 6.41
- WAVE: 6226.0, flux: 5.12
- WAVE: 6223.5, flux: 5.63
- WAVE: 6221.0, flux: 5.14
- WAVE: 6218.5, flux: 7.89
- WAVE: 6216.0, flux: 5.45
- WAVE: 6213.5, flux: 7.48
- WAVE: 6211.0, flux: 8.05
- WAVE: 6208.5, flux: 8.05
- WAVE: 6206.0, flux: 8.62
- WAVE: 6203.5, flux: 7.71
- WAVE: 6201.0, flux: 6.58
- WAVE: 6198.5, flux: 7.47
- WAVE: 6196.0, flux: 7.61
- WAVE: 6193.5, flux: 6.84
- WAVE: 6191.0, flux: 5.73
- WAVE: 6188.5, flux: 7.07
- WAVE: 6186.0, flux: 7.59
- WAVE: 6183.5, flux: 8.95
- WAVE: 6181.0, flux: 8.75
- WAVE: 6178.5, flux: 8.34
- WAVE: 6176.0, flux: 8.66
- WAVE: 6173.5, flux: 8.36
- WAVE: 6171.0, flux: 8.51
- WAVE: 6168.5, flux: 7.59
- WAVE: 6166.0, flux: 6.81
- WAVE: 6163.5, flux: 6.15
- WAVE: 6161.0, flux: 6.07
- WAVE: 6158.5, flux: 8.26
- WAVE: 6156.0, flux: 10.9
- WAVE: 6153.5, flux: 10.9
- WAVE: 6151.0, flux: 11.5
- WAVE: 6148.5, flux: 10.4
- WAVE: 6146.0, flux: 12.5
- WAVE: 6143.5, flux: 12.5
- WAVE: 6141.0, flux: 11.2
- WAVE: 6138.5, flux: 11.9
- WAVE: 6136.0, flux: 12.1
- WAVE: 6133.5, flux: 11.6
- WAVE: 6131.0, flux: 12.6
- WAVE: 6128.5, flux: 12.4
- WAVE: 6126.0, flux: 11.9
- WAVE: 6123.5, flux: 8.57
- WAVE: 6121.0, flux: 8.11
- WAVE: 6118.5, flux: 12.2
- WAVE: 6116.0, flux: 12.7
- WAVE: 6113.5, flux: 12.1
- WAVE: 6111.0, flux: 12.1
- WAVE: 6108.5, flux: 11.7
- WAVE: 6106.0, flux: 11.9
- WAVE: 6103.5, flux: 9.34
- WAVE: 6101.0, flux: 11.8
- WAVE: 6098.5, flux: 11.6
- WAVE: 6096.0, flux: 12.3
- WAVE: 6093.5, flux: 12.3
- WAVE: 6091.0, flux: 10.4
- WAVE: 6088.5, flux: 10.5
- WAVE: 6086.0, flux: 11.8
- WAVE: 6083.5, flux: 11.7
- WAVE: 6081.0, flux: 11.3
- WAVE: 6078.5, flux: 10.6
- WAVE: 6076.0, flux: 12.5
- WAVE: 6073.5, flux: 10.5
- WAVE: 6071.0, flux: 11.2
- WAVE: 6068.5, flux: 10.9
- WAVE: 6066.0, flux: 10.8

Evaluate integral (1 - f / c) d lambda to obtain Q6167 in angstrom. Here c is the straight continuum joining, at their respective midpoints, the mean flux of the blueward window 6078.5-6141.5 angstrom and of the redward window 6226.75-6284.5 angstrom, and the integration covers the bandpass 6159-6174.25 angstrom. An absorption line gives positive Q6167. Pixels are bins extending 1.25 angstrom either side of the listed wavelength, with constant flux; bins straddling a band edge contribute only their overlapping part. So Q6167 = 4.0 angstrom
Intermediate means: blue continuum 11.4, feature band 7.26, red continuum 7.39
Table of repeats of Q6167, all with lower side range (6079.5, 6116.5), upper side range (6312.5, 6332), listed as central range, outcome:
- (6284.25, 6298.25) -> 3.0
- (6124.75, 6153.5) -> -0.8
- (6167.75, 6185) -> 4.6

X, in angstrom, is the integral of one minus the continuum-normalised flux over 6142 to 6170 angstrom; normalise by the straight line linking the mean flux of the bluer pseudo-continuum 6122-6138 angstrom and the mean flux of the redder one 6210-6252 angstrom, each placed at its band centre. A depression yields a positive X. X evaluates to 2.3 angstrom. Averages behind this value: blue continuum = 11.5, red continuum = 6.51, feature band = 9.42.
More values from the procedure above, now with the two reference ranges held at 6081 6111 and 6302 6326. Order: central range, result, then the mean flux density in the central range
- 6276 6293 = 3.9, 8.62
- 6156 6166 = 3.5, 7.33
